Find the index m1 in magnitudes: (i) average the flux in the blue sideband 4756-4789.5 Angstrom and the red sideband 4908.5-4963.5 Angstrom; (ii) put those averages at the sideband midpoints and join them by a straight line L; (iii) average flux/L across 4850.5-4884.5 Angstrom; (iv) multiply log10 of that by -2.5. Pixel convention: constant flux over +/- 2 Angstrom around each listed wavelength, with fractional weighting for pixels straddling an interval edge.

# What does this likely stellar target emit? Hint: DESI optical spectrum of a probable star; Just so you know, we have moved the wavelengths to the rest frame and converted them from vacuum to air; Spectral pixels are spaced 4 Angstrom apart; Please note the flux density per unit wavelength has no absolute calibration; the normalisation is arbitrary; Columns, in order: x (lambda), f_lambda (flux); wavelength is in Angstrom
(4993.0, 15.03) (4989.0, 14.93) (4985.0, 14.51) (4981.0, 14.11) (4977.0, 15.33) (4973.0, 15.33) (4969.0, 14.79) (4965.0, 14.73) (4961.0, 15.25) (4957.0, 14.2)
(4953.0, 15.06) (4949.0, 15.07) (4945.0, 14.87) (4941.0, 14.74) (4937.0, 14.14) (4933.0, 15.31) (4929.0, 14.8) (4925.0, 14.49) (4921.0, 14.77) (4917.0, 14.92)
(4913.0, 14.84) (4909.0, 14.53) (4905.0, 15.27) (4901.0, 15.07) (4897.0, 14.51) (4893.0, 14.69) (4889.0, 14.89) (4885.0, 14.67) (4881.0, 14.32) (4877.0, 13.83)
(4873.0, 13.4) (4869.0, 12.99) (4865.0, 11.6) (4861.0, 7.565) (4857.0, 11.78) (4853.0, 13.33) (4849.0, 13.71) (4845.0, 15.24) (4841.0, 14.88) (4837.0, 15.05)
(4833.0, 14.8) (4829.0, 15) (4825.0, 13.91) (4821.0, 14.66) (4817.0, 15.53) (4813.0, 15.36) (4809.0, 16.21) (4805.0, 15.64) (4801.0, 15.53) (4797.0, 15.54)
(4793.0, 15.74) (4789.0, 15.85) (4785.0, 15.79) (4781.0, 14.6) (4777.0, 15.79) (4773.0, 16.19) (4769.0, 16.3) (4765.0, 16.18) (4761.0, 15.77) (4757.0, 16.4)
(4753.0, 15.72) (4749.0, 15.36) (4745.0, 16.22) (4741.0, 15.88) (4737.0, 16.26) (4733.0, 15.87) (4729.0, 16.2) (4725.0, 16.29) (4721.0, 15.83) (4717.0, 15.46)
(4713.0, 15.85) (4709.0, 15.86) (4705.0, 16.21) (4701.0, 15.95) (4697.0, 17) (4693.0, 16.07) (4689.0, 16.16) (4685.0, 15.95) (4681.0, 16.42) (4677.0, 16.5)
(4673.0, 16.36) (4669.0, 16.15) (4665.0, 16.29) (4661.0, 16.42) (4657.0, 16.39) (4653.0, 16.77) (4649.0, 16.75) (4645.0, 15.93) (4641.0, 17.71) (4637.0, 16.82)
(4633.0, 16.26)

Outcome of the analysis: 0.22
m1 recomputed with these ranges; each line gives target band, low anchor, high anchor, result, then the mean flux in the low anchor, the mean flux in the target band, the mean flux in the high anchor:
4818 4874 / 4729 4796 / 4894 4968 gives 0.14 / 15.9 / 13.5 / 14.8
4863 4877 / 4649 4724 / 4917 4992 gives 0.19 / 16.2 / 12.8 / 14.8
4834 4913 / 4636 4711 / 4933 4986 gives 0.11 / 16.4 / 13.8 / 14.8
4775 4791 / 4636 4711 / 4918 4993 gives 0.02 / 16.4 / 15.5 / 14.8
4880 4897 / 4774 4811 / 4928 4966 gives 0.04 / 15.6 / 14.6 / 14.8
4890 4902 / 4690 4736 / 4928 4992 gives 0.03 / 16.1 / 14.7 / 14.8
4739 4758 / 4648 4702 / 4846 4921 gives -0.03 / 16.4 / 15.9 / 13.7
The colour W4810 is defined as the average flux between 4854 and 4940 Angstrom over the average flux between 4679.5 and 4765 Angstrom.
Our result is 0.87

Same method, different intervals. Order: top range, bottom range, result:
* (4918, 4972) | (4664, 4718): 0.92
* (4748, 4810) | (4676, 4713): 0.97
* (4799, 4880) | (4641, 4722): 0.86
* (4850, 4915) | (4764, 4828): 0.87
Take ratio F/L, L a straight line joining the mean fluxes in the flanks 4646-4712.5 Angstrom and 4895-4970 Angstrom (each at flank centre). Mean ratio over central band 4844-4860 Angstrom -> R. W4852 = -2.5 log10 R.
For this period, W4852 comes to 0.17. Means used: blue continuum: 16.3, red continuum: 14.8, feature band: 13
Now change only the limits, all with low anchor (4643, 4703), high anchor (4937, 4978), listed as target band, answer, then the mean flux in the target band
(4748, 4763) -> 0.01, 15.8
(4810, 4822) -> 0.02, 15.3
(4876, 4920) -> 0.04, 14.7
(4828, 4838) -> 0.04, 14.9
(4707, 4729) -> 0.02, 15.9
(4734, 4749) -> 0.00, 16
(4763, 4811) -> 0.00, 15.8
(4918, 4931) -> 0.03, 14.7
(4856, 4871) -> 0.37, 10.9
